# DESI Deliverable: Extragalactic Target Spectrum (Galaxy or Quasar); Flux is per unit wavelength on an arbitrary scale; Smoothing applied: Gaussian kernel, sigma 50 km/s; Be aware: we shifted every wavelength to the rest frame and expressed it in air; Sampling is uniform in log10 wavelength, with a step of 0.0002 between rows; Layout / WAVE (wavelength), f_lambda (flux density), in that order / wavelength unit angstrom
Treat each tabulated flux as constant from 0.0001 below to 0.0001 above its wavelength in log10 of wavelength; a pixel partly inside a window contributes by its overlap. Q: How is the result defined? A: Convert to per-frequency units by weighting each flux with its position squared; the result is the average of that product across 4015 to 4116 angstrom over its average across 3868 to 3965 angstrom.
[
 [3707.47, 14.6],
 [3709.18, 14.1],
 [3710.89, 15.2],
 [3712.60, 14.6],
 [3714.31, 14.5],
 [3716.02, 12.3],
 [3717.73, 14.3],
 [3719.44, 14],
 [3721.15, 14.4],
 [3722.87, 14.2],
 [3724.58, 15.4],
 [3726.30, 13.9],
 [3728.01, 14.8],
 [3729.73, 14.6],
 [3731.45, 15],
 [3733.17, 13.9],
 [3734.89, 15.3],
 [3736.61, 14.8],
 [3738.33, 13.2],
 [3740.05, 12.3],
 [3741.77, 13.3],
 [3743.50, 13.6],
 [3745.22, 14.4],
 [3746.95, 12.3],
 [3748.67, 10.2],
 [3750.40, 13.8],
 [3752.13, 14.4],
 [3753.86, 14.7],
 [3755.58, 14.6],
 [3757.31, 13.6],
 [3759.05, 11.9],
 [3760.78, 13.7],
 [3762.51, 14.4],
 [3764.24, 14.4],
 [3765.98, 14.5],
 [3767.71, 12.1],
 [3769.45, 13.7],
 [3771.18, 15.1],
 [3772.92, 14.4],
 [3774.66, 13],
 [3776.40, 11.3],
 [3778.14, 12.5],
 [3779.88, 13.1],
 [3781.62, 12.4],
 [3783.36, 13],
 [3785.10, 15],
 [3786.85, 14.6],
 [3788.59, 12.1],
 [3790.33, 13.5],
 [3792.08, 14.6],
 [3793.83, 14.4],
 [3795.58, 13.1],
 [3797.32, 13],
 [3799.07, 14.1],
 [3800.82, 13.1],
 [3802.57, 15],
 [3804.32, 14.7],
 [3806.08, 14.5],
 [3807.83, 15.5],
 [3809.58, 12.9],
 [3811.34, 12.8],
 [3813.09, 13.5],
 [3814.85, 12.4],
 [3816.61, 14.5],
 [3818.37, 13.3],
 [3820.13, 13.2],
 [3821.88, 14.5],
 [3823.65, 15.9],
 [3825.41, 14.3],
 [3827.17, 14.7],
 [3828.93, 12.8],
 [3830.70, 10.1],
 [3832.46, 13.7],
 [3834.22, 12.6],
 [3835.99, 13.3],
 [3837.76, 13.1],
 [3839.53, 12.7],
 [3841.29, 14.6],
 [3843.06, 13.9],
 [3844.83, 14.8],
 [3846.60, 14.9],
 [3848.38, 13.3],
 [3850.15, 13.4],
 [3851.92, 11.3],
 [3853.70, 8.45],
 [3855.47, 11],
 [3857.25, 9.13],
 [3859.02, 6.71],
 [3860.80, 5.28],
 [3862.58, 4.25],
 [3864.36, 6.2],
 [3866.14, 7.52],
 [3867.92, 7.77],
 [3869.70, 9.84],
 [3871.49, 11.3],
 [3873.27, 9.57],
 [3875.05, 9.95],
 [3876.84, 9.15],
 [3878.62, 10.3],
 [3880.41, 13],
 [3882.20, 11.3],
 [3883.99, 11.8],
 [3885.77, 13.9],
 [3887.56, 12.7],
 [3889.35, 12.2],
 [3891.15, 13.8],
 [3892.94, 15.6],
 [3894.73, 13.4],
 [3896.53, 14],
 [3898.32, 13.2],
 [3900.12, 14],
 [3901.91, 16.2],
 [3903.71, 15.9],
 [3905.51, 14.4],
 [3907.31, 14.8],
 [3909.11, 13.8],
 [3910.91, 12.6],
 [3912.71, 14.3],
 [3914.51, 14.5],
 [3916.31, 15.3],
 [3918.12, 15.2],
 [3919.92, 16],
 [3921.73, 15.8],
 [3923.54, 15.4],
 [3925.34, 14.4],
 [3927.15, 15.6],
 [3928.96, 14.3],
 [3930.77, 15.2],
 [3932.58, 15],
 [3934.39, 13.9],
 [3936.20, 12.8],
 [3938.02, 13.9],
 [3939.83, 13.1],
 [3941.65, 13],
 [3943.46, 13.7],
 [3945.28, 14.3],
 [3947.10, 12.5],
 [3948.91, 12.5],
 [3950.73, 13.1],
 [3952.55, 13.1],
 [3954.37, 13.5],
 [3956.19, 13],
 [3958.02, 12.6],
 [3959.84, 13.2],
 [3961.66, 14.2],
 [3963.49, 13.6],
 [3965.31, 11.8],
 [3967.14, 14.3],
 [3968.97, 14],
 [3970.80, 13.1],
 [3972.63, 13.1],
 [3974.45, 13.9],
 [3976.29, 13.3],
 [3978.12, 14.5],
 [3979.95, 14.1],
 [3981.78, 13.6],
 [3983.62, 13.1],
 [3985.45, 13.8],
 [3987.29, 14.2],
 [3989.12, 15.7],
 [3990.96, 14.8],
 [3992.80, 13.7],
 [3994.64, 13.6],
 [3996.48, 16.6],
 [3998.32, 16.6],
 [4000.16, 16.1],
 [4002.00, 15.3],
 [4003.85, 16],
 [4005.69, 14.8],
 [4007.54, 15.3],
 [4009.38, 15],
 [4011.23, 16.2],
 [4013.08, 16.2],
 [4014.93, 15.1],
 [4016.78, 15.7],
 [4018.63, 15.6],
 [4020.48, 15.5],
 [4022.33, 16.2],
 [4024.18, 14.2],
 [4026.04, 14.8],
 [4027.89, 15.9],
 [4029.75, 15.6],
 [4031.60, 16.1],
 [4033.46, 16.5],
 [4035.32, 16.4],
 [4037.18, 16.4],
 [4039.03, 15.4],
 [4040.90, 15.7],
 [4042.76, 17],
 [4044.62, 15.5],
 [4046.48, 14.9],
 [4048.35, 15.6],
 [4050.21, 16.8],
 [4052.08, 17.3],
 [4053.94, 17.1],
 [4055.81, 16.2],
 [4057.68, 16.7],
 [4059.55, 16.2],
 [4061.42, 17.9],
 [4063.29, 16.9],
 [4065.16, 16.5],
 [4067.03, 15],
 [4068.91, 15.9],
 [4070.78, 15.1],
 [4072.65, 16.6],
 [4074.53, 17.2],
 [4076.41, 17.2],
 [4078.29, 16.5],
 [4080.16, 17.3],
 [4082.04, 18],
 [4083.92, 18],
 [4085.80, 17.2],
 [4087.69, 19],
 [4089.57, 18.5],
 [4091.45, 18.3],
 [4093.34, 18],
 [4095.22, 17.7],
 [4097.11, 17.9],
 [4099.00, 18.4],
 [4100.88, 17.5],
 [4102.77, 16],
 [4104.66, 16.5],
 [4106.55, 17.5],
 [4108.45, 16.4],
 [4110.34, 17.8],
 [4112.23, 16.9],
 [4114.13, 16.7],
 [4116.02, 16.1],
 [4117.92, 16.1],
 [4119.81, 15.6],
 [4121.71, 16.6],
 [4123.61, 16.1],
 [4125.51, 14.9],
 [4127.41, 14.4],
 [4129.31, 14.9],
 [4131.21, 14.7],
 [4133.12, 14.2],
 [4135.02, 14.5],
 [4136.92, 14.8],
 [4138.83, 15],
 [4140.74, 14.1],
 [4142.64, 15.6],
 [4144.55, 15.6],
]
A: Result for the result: 1.34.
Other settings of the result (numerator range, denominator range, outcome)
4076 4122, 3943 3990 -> 1.36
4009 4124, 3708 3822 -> 1.40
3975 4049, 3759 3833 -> 1.25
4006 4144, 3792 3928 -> 1.41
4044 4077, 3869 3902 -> 1.45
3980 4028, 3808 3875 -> 1.40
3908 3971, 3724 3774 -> 1.11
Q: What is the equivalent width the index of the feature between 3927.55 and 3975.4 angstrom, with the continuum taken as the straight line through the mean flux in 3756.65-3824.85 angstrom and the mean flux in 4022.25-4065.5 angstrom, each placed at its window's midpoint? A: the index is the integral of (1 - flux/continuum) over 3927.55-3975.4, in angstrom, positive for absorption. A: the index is 5.45 angstrom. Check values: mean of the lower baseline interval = 13.7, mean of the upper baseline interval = 16.2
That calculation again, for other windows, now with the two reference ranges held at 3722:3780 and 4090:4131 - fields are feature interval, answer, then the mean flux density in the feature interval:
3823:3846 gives 1.3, 13.6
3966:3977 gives 1.4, 13.6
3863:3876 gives 5.3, 8.71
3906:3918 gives 0.6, 14.3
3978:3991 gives 1.2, 14.2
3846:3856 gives 1.7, 12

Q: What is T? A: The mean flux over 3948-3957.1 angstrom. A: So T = 13.1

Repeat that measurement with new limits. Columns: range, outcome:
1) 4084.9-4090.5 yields 18.2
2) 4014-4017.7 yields 15.4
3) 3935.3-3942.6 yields 13.2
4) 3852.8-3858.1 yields 9.52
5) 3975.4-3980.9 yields 14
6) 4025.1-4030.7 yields 15.4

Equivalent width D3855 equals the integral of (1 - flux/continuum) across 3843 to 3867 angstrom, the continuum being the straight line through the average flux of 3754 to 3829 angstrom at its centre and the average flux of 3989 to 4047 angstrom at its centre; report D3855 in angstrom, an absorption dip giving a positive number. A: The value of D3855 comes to 7.35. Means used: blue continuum 13.7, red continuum 15.6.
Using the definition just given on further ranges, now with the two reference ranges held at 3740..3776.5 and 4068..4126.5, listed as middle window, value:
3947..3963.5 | 2.6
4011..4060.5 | 1.3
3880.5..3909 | 2.2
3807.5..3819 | 0.5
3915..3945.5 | 1.5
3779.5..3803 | 0.4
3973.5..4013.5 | 2.8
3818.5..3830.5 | 0.2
